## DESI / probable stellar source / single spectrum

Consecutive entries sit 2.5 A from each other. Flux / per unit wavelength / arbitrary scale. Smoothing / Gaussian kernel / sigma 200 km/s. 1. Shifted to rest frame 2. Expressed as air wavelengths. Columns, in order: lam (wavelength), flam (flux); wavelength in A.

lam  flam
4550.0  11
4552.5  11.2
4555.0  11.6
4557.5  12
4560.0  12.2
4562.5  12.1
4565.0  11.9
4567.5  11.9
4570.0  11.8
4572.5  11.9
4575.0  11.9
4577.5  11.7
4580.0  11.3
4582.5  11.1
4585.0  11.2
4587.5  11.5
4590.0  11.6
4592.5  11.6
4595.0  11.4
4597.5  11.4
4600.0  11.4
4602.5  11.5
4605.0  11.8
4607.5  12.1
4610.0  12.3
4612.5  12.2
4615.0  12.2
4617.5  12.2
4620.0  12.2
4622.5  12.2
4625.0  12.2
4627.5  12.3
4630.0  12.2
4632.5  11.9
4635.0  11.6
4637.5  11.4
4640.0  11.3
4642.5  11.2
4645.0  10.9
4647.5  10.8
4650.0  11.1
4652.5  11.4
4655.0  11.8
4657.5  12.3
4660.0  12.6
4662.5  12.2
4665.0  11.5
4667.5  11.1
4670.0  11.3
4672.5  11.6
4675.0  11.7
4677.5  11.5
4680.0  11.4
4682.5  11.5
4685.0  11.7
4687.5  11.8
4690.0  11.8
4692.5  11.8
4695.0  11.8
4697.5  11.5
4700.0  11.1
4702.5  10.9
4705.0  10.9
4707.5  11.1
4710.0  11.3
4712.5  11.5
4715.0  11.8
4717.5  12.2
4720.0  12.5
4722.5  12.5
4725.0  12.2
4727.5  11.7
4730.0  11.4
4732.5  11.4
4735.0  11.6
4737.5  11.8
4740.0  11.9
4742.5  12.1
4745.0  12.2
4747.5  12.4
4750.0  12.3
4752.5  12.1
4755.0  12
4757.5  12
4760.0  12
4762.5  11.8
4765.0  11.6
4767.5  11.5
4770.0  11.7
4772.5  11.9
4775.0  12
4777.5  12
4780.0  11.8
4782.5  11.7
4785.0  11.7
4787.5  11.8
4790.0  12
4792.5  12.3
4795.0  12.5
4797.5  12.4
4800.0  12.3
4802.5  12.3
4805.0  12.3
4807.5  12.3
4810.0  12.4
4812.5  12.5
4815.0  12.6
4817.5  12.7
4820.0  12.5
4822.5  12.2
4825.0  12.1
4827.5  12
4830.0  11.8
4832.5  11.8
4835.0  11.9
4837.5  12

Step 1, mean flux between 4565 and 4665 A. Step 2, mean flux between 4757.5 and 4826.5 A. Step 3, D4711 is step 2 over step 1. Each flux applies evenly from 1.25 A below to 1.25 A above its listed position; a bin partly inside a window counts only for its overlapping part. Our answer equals 1.0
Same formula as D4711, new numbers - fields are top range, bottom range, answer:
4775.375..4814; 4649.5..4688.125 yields 1.04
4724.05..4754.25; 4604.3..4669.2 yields 1.01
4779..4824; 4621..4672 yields 1.05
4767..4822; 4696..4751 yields 1.04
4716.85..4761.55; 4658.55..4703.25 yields 1.03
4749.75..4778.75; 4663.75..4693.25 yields 1.03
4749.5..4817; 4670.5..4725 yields 1.04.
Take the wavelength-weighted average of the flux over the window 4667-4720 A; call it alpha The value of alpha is 11.5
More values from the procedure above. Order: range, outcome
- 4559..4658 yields 11.7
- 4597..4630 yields 12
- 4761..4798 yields 11.9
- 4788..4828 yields 12.3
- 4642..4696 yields 11.6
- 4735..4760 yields 12.1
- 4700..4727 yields 11.7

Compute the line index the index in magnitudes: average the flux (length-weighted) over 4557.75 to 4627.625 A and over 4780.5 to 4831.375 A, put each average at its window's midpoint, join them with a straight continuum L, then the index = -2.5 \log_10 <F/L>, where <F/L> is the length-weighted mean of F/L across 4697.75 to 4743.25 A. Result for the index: 0.04 mag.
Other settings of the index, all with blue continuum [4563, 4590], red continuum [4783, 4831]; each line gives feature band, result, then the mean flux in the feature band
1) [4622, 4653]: 0.02 mag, 11.6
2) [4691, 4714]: 0.06 mag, 11.3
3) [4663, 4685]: 0.04 mag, 11.5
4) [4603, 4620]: -0.04 mag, 12.1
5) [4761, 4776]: 0.04 mag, 11.8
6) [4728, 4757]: 0.01 mag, 11.9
